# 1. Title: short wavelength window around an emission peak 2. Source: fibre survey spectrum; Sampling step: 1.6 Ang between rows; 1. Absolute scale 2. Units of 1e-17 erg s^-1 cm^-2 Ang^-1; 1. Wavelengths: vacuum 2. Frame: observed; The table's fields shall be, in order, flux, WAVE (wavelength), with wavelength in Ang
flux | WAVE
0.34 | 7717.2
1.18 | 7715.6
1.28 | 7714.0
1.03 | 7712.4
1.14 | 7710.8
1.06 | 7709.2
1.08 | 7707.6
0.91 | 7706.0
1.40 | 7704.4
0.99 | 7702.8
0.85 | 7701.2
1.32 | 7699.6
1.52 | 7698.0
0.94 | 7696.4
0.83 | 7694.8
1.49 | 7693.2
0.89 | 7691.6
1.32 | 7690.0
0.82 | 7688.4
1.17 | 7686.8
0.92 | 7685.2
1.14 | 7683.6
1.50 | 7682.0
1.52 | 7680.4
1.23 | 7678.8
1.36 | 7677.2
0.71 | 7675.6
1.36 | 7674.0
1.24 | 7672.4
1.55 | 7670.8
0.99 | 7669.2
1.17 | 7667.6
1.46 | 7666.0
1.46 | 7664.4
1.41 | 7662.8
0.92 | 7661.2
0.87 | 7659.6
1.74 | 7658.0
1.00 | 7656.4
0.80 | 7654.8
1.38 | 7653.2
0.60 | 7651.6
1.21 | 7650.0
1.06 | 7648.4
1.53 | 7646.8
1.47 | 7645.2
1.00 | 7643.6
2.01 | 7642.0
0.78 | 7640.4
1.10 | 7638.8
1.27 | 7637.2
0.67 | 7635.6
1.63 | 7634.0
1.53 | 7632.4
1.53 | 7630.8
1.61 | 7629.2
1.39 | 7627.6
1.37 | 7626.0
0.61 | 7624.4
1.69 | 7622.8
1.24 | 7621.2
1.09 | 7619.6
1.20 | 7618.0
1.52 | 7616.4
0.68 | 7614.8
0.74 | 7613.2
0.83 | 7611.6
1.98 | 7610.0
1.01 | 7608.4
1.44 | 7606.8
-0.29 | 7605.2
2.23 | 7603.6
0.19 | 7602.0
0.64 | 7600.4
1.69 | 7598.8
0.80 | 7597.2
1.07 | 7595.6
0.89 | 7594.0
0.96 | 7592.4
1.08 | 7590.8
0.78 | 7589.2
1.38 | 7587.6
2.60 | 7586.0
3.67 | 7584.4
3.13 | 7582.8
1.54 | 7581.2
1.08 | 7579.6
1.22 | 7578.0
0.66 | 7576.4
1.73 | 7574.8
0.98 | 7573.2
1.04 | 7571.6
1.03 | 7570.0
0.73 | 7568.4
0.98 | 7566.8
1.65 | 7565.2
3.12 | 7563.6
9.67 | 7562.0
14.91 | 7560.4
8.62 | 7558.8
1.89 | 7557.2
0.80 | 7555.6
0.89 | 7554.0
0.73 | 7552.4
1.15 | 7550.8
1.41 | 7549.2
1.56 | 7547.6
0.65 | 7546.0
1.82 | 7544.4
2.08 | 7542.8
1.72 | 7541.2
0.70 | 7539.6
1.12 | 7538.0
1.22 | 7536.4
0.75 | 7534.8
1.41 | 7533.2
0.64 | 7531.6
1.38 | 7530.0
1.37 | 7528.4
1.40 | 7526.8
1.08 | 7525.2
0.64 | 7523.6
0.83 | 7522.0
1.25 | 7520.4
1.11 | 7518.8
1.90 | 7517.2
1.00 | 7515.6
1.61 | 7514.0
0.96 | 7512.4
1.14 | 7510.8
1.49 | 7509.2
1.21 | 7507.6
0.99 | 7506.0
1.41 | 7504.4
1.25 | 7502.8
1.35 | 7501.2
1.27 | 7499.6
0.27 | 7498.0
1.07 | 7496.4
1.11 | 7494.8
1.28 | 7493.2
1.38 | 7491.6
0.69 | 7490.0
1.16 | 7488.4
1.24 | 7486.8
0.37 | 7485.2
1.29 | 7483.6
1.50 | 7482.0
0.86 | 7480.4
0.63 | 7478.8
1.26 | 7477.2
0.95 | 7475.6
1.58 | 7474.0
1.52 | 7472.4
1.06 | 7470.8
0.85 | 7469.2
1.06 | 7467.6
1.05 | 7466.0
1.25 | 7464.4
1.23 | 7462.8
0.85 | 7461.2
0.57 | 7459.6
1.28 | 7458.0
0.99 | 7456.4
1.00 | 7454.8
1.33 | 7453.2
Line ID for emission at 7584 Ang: [N II]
